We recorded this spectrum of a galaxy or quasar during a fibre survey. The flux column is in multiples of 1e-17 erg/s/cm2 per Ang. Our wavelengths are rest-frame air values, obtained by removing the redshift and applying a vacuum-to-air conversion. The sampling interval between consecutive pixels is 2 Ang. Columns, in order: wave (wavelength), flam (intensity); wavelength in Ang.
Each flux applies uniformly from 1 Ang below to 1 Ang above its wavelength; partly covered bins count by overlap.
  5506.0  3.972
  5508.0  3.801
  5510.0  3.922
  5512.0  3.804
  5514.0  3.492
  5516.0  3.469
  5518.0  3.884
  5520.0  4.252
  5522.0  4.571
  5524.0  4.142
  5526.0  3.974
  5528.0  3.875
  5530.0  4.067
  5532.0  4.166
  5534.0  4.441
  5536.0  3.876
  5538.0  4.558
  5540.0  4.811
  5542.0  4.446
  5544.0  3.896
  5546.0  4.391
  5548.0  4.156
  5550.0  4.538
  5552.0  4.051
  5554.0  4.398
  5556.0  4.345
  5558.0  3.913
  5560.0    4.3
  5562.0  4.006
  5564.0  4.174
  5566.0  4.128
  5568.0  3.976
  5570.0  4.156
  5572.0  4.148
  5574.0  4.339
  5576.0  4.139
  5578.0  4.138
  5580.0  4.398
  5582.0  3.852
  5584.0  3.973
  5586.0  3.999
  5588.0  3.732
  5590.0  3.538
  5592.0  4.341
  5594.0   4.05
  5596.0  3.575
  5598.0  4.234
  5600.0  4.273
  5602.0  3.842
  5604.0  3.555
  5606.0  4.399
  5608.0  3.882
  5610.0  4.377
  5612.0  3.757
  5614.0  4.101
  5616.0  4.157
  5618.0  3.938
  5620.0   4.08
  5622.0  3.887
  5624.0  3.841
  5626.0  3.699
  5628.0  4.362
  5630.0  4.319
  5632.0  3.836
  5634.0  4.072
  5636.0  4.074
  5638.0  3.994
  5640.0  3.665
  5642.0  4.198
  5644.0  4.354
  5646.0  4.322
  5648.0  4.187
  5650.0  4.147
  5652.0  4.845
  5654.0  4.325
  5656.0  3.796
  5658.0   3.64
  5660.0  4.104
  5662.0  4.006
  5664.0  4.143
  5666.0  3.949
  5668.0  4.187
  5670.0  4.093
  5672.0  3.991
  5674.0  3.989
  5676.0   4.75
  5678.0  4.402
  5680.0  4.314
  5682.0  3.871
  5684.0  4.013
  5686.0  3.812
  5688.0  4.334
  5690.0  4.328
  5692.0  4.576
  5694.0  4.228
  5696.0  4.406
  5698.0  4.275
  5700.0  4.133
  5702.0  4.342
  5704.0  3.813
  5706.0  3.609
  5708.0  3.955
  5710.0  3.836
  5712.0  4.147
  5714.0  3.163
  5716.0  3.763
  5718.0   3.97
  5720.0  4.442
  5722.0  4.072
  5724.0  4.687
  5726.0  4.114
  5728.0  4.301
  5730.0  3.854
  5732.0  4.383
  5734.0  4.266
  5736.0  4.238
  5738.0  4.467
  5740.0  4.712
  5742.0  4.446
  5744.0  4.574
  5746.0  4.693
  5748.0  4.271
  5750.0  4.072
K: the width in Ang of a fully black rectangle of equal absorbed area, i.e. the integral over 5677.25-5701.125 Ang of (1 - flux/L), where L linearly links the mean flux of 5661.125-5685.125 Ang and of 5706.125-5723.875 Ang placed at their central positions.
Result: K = -0.9 Ang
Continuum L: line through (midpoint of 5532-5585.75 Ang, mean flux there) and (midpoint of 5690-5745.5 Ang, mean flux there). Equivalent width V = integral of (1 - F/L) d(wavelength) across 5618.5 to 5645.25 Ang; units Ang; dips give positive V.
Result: 1.1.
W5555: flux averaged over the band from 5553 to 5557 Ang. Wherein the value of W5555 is 4.37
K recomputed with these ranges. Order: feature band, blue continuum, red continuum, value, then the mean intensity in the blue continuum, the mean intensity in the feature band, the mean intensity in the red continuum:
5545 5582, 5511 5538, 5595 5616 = -1.7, 4.02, 4.2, 4.01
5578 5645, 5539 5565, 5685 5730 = 3.0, 4.26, 4.01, 4.1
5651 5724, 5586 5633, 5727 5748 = 2.1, 3.99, 4.11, 4.39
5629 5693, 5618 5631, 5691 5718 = -2.0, 4.02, 4.14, 4.02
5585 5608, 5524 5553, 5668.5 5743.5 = 1.4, 4.23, 3.95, 4.17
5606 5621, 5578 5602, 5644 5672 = -0.1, 4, 4.07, 4.14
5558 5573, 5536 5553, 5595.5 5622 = 0.4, 4.33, 4.11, 4.02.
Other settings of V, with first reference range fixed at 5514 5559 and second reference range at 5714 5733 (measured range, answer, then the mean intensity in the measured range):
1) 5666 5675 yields 0.2 Ang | 4.05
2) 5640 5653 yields -0.5 Ang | 4.29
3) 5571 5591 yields 0.7 Ang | 4.03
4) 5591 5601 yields 0.2 Ang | 4.09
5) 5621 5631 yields 0.3 Ang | 4.02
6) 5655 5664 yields 0.5 Ang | 3.92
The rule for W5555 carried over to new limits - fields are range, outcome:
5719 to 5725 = 4.4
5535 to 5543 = 4.42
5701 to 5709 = 3.93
